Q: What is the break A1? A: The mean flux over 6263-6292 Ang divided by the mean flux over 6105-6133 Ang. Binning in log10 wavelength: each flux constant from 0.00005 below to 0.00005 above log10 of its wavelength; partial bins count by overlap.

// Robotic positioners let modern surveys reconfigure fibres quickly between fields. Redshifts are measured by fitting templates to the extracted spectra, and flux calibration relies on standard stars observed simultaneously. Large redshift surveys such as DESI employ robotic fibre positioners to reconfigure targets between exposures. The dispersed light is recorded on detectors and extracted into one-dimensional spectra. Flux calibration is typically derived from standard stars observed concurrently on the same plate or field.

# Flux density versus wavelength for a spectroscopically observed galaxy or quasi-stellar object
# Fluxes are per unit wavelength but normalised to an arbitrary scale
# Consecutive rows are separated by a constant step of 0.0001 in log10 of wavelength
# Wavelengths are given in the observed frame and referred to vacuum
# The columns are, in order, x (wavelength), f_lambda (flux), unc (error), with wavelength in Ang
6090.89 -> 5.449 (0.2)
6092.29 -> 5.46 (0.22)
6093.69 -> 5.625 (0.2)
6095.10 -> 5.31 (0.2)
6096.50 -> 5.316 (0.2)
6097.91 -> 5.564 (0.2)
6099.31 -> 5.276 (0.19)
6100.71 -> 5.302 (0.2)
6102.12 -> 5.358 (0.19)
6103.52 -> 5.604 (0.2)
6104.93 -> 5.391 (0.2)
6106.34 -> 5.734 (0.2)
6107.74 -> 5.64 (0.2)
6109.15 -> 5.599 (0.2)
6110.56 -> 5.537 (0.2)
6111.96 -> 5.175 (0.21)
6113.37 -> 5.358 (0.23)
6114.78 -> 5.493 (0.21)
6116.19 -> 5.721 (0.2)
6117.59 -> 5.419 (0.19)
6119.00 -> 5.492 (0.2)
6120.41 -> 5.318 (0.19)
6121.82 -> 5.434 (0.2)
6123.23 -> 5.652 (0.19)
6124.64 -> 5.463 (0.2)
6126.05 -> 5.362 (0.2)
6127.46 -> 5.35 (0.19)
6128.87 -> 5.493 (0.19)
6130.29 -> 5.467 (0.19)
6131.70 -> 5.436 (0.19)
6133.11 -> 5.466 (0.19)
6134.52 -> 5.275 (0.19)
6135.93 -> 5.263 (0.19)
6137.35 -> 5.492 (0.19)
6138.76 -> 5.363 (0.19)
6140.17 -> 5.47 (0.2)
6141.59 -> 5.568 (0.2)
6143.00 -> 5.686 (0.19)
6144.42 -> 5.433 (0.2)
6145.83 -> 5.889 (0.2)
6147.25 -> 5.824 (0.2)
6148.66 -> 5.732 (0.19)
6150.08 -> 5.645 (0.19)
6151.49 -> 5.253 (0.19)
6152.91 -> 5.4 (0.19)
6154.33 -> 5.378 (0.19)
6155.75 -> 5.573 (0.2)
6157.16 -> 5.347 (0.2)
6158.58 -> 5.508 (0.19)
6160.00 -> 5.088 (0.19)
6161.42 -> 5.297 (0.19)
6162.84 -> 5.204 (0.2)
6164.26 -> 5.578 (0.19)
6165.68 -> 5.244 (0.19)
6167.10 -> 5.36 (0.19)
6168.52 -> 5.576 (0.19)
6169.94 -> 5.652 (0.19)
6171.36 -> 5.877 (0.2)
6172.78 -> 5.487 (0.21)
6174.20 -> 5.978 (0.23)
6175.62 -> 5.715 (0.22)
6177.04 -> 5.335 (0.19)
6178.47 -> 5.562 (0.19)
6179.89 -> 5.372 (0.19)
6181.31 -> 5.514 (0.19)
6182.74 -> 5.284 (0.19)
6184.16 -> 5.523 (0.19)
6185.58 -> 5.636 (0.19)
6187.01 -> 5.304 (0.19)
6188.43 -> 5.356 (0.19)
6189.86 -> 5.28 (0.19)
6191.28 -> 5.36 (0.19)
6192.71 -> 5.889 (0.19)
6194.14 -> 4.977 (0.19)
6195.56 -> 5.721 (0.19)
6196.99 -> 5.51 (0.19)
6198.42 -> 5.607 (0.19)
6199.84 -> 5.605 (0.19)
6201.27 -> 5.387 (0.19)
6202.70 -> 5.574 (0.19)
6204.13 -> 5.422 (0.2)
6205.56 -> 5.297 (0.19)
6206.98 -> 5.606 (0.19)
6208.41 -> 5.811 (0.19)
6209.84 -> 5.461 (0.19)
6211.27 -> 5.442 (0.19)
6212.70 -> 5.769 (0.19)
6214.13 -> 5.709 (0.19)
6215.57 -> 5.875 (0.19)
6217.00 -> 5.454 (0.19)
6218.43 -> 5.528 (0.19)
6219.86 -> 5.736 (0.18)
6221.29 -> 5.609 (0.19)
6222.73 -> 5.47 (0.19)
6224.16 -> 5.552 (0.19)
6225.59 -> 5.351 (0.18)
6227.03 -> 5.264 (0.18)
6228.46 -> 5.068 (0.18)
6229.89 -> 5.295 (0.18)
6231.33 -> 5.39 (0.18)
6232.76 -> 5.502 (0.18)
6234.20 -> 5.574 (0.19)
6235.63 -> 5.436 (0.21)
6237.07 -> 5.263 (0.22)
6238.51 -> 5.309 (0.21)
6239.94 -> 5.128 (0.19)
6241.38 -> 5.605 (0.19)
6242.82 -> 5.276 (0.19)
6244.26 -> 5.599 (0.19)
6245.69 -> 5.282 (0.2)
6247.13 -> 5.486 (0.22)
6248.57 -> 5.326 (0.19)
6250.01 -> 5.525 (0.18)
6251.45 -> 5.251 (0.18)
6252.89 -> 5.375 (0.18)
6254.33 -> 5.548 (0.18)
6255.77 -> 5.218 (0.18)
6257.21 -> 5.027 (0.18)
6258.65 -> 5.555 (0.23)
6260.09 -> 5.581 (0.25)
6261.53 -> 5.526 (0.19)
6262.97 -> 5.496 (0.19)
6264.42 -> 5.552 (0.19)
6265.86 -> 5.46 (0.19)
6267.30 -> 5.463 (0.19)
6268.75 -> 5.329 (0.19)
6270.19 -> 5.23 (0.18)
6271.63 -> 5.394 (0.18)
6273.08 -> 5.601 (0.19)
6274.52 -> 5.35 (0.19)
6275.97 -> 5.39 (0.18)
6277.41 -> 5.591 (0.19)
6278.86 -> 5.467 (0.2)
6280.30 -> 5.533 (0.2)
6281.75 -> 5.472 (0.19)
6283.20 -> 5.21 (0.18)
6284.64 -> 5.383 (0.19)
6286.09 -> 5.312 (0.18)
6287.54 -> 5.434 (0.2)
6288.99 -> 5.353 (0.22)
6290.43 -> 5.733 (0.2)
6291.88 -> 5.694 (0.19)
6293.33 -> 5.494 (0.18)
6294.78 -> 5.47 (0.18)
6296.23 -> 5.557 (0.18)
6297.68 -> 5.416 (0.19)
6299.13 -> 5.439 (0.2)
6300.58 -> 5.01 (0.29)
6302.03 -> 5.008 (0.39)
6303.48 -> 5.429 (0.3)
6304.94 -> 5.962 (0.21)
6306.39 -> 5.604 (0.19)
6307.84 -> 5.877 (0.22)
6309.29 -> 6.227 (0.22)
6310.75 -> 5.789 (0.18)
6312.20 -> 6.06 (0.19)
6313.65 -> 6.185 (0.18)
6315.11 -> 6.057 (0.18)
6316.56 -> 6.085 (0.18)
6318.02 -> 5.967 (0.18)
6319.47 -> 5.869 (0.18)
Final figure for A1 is 0.99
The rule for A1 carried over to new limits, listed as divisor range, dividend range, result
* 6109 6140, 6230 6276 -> 0.99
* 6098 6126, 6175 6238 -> 1.00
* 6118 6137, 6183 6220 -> 1.02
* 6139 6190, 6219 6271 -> 0.98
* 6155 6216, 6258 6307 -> 0.99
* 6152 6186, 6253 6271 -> 0.99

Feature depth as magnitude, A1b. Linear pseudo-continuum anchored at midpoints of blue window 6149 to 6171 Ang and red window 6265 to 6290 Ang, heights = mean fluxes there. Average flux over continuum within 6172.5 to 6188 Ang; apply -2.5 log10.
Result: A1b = -0.02 mag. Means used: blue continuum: 5.42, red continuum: 5.42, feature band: 5.52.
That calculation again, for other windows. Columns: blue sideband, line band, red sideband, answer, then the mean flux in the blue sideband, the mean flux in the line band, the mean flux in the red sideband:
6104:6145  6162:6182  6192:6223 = 0.00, 5.47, 5.53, 5.57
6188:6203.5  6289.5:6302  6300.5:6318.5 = 0.06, 5.48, 5.45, 5.81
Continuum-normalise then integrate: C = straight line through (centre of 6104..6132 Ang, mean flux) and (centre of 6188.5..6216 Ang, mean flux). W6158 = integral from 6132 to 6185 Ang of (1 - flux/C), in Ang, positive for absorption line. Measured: 0.1 Ang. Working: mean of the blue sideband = 5.48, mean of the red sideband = 5.53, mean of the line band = 5.49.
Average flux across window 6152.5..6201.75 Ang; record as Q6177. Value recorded 5.47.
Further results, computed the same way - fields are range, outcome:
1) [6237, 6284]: 5.41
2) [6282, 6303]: 5.4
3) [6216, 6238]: 5.44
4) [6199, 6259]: 5.45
